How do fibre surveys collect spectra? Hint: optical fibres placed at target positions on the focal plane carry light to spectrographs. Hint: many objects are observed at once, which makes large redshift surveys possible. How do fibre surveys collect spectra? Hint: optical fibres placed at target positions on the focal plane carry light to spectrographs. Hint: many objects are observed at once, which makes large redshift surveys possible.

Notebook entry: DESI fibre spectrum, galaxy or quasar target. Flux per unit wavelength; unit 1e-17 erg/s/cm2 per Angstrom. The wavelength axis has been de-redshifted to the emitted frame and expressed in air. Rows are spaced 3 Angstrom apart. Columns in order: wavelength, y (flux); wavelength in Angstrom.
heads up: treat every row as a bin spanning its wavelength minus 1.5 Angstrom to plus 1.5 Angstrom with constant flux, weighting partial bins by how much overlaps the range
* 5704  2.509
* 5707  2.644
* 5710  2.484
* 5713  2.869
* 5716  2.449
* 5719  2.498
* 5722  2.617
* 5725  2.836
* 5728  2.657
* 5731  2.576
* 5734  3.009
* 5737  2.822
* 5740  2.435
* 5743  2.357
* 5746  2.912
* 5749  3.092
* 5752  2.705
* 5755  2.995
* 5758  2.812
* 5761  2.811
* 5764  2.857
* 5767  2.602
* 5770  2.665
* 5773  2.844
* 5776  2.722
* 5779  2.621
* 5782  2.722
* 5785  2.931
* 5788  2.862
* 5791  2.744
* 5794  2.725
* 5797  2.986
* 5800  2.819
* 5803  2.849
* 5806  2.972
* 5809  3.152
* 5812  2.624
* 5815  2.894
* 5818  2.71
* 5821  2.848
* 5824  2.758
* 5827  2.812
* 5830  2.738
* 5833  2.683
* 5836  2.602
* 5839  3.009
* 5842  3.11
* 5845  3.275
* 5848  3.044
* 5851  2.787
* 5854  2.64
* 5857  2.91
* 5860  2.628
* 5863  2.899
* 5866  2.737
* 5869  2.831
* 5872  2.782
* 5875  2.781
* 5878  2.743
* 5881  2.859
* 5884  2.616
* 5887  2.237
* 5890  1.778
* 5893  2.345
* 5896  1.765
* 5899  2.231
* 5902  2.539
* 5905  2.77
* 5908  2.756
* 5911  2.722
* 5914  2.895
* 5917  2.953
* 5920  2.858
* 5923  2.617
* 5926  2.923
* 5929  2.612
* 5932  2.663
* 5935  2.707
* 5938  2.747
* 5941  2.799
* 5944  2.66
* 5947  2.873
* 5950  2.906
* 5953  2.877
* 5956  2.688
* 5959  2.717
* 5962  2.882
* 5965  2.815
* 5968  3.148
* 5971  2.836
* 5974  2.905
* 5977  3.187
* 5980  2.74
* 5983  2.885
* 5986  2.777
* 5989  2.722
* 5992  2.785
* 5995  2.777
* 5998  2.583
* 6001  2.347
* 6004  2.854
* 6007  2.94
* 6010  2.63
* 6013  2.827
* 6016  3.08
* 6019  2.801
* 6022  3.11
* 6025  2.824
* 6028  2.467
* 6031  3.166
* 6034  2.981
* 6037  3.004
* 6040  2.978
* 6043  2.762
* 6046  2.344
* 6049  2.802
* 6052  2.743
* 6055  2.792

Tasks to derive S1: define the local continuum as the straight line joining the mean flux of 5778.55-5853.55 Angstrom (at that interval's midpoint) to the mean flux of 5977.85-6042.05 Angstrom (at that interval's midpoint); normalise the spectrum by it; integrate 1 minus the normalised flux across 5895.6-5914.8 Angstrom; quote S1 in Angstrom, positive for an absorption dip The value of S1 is 1.9 Angstrom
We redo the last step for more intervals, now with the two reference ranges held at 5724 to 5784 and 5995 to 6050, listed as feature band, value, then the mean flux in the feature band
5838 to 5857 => -1.4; 2.97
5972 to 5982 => -0.5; 2.94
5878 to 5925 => 4.1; 2.54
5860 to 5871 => -0.1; 2.79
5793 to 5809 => -0.8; 2.9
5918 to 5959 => 0.4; 2.76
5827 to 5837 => 0.3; 2.7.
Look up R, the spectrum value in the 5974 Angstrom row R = 2.905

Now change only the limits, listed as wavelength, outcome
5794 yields 2.725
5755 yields 2.995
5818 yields 2.71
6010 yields 2.63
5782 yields 2.722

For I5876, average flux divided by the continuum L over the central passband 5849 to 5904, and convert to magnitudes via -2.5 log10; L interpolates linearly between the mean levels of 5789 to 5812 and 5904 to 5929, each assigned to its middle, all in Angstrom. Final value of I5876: 0.10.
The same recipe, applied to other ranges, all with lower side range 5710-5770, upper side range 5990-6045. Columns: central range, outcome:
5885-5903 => 0.28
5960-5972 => -0.04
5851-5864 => 0.00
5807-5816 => -0.06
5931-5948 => 0.02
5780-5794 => -0.02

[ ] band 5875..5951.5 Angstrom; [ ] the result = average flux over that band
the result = 2.63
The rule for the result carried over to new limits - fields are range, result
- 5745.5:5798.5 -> 2.81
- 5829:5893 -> 2.74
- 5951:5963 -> 2.79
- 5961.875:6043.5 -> 2.85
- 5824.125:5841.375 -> 2.79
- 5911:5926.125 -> 2.83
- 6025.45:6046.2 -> 2.84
